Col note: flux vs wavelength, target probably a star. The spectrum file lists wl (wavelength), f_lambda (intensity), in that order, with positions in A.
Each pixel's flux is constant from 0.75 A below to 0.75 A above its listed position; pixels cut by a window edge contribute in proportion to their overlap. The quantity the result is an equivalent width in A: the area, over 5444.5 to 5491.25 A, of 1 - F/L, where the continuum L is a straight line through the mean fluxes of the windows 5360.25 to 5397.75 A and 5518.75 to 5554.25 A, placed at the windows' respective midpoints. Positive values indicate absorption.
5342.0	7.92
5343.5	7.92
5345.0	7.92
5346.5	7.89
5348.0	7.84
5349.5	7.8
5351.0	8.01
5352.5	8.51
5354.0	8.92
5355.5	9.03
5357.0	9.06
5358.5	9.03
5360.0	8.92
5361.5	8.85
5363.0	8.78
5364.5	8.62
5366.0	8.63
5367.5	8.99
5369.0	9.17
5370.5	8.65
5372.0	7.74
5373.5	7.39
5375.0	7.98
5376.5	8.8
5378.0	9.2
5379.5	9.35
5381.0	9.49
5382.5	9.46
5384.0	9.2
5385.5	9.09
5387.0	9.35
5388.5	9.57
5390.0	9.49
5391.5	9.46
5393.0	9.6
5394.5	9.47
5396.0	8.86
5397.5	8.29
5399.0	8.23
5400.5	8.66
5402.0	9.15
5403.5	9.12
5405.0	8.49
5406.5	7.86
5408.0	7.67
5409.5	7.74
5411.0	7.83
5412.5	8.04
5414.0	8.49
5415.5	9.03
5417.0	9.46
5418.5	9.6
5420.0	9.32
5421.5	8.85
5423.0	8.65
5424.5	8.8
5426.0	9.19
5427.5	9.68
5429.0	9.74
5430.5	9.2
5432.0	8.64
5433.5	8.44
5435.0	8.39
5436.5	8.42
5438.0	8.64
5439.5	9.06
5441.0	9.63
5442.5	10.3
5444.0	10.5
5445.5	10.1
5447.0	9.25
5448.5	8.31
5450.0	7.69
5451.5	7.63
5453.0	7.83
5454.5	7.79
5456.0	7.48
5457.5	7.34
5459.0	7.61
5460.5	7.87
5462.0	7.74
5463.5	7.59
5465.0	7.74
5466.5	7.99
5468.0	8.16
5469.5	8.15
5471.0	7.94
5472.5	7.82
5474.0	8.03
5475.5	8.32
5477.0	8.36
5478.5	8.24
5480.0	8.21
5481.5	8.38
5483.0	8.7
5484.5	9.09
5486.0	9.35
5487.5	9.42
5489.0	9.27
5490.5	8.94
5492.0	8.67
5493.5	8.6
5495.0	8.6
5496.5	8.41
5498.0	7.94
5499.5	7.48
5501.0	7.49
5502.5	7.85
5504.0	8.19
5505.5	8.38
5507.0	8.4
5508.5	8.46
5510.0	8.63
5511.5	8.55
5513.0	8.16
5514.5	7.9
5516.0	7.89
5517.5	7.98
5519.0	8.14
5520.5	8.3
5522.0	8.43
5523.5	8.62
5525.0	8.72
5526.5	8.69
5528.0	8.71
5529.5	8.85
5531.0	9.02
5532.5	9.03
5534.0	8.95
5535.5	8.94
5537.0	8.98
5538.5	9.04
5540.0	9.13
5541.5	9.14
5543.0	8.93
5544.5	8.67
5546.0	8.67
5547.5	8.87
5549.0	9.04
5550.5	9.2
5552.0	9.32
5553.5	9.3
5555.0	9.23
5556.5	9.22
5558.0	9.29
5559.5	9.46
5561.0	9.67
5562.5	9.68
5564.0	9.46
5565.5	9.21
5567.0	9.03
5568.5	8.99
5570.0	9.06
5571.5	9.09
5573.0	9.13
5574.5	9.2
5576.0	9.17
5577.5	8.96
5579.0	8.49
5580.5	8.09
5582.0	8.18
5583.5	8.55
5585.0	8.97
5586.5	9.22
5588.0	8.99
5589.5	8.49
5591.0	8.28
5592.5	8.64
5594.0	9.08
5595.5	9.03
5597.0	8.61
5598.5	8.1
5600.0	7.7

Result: 3.3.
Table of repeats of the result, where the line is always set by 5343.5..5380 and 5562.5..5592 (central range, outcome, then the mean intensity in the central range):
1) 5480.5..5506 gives 0.68 A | 8.51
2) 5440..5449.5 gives -1.04 A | 9.61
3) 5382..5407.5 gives -1.25 A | 9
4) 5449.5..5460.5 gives 1.32 A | 7.64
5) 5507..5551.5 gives 0.68 A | 8.68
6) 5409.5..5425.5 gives -0.26 A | 8.76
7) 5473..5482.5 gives 0.51 A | 8.26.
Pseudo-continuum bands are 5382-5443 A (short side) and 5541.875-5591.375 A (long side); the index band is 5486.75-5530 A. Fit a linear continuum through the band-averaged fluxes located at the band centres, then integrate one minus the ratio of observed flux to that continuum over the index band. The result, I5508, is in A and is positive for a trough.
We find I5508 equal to 2.8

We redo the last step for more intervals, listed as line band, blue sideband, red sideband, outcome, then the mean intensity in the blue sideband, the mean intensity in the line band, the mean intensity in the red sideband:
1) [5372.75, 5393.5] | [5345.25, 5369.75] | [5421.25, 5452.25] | -0.8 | 8.61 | 9.1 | 9.01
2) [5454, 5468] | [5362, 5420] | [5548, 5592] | 1.9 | 8.8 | 7.71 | 9.03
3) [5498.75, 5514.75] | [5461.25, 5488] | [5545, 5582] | 0.8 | 8.28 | 8.14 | 9.1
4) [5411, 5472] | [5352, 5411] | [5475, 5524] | 0.1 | 8.81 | 8.59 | 8.4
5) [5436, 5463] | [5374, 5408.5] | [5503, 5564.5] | 1.2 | 8.95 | 8.5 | 8.8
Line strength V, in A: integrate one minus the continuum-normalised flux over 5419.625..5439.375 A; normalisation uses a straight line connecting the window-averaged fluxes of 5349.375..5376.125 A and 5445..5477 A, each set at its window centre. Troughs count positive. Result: -1.7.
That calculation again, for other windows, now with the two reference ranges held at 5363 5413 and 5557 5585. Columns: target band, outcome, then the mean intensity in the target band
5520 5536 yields 0.4 A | 8.75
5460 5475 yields 1.6 A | 7.91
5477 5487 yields 0.3 A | 8.66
